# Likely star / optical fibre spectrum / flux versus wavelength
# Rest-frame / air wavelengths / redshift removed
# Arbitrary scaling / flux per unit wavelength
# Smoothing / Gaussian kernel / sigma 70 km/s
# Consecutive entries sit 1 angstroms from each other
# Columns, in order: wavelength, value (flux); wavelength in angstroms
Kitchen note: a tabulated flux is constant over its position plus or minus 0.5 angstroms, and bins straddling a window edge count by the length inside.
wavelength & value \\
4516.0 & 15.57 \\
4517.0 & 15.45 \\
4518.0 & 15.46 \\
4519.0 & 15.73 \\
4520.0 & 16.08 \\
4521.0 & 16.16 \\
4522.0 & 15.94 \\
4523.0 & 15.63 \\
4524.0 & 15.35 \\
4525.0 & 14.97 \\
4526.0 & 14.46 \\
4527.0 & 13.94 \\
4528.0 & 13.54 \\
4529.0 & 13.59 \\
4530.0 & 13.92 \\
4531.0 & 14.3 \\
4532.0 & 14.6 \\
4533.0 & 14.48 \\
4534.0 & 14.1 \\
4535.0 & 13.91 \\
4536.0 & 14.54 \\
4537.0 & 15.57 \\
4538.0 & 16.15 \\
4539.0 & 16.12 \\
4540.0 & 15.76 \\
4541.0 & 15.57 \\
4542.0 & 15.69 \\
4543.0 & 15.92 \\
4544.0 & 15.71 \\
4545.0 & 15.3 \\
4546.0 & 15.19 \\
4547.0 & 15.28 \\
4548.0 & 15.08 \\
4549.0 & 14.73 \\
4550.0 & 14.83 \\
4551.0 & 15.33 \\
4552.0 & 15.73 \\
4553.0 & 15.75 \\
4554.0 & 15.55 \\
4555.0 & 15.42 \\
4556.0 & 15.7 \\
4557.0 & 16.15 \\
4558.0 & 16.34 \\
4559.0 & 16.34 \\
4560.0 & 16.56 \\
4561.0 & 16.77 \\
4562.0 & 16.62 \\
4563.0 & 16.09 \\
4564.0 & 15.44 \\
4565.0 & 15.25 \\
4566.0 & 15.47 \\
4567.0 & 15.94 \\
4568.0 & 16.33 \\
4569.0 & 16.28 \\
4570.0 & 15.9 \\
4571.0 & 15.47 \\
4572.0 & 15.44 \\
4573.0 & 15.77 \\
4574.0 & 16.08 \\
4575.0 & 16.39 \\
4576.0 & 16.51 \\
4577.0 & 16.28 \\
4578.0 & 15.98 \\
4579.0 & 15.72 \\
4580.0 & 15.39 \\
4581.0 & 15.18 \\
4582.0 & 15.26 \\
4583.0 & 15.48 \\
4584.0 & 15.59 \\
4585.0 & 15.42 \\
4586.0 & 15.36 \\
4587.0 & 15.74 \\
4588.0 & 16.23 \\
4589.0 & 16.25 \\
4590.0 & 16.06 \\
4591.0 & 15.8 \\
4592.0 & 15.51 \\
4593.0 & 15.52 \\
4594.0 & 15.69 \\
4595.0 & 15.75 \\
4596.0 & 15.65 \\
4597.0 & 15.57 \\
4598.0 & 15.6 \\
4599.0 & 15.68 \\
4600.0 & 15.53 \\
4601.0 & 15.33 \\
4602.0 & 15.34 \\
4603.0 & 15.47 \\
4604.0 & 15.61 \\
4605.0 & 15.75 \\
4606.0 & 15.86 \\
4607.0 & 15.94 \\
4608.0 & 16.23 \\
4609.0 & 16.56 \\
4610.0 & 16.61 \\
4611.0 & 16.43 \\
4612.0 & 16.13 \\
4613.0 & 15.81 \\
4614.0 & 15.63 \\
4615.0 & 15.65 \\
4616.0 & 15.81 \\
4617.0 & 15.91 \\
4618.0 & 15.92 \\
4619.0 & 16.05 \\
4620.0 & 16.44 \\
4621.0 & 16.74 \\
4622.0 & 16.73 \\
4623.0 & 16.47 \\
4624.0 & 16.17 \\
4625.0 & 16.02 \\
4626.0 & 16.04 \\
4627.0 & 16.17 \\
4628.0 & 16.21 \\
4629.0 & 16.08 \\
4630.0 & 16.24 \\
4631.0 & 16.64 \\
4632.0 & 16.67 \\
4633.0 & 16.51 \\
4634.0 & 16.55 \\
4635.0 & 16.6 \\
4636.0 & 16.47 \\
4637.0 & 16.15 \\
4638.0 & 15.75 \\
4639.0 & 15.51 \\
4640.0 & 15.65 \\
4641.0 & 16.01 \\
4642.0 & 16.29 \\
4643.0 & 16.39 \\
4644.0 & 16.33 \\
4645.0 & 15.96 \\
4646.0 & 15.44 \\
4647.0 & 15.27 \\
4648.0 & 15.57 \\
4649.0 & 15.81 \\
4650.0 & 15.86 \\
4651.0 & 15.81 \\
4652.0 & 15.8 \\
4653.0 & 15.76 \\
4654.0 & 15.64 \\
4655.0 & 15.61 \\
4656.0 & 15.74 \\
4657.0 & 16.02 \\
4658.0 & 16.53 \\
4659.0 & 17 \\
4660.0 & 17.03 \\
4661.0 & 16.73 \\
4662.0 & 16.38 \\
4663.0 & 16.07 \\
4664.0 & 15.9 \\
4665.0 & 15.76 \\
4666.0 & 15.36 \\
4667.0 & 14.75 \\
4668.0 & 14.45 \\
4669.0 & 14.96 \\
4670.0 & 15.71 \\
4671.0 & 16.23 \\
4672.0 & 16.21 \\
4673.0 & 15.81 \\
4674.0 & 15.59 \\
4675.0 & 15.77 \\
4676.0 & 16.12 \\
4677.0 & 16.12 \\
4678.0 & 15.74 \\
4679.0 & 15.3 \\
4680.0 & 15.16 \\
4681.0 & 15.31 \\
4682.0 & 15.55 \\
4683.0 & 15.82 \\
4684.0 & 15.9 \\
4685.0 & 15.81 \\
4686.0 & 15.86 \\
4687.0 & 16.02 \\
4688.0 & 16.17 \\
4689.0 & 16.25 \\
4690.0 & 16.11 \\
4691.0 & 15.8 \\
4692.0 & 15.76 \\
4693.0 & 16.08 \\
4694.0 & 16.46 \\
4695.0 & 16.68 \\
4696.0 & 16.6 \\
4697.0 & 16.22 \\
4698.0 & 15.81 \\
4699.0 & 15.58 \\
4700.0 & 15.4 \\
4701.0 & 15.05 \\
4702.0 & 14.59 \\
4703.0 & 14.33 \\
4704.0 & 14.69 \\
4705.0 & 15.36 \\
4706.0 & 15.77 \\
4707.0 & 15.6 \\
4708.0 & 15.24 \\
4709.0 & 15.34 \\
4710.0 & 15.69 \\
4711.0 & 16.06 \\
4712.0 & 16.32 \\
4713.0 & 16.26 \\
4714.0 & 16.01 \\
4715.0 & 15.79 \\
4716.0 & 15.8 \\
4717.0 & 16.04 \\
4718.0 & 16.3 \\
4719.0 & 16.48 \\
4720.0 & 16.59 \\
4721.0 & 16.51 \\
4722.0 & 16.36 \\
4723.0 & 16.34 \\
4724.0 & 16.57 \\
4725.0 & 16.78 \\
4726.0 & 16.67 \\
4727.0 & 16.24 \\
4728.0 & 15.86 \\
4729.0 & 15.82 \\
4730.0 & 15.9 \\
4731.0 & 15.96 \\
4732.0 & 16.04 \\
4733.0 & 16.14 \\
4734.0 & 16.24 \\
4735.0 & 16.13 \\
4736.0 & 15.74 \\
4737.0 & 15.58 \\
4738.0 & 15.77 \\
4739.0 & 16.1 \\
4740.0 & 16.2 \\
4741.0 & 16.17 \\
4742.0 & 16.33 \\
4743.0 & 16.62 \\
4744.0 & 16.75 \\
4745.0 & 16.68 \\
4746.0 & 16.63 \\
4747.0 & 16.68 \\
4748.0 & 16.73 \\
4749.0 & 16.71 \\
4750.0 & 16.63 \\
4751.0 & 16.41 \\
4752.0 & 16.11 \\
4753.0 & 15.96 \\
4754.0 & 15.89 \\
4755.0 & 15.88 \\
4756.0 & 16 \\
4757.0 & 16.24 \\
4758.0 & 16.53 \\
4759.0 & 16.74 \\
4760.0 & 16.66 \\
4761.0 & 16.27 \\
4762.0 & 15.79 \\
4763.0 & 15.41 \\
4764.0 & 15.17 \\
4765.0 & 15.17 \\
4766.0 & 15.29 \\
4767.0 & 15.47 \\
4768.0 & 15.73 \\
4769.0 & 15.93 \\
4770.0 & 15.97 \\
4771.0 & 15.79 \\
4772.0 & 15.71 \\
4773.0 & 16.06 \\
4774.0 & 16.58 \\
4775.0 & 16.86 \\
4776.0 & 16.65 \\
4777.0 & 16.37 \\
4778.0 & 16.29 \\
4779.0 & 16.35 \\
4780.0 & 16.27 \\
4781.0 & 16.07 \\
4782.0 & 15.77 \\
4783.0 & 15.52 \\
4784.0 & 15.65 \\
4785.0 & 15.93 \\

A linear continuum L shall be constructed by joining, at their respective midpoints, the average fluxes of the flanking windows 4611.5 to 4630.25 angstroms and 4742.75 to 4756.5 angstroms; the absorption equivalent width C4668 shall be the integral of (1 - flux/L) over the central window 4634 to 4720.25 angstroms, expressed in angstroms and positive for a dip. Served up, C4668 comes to 2.1 angstroms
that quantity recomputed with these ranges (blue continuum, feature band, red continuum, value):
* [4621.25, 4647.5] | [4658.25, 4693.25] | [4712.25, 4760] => 0.77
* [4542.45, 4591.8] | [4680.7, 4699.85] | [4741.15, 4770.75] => 0.03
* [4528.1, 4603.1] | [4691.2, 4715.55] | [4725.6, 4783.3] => 0.42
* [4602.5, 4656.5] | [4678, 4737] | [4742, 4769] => 0.80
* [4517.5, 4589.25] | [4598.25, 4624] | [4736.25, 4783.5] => -0.51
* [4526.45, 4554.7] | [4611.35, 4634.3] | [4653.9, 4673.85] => -0.88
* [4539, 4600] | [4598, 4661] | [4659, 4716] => -1.17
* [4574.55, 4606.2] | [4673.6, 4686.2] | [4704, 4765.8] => 0.21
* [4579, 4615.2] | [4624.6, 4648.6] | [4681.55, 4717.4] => -0.54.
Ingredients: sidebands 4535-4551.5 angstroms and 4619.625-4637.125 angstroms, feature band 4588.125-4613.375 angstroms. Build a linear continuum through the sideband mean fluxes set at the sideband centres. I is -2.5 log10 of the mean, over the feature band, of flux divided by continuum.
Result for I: 0.02 mag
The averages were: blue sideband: 15.4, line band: 15.8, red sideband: 16.4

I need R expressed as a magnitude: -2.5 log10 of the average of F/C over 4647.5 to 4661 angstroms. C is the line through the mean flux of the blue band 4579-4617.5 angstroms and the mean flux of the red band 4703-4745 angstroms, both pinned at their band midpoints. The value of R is -0.01 mag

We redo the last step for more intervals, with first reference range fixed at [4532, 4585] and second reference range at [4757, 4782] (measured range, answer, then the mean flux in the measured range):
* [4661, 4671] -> 0.018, 15.6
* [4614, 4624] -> -0.028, 16.2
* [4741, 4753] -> -0.035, 16.5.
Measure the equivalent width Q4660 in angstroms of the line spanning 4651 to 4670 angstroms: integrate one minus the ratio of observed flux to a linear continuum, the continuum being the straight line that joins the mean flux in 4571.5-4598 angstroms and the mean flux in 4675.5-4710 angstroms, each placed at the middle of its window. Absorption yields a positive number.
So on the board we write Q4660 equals -0.2 angstroms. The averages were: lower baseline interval 15.8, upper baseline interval 15.7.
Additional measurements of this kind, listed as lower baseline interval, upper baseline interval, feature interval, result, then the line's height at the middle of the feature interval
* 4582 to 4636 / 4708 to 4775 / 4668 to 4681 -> 0.31 angstroms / 16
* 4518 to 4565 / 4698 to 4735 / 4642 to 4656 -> -0.11 angstroms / 15.7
